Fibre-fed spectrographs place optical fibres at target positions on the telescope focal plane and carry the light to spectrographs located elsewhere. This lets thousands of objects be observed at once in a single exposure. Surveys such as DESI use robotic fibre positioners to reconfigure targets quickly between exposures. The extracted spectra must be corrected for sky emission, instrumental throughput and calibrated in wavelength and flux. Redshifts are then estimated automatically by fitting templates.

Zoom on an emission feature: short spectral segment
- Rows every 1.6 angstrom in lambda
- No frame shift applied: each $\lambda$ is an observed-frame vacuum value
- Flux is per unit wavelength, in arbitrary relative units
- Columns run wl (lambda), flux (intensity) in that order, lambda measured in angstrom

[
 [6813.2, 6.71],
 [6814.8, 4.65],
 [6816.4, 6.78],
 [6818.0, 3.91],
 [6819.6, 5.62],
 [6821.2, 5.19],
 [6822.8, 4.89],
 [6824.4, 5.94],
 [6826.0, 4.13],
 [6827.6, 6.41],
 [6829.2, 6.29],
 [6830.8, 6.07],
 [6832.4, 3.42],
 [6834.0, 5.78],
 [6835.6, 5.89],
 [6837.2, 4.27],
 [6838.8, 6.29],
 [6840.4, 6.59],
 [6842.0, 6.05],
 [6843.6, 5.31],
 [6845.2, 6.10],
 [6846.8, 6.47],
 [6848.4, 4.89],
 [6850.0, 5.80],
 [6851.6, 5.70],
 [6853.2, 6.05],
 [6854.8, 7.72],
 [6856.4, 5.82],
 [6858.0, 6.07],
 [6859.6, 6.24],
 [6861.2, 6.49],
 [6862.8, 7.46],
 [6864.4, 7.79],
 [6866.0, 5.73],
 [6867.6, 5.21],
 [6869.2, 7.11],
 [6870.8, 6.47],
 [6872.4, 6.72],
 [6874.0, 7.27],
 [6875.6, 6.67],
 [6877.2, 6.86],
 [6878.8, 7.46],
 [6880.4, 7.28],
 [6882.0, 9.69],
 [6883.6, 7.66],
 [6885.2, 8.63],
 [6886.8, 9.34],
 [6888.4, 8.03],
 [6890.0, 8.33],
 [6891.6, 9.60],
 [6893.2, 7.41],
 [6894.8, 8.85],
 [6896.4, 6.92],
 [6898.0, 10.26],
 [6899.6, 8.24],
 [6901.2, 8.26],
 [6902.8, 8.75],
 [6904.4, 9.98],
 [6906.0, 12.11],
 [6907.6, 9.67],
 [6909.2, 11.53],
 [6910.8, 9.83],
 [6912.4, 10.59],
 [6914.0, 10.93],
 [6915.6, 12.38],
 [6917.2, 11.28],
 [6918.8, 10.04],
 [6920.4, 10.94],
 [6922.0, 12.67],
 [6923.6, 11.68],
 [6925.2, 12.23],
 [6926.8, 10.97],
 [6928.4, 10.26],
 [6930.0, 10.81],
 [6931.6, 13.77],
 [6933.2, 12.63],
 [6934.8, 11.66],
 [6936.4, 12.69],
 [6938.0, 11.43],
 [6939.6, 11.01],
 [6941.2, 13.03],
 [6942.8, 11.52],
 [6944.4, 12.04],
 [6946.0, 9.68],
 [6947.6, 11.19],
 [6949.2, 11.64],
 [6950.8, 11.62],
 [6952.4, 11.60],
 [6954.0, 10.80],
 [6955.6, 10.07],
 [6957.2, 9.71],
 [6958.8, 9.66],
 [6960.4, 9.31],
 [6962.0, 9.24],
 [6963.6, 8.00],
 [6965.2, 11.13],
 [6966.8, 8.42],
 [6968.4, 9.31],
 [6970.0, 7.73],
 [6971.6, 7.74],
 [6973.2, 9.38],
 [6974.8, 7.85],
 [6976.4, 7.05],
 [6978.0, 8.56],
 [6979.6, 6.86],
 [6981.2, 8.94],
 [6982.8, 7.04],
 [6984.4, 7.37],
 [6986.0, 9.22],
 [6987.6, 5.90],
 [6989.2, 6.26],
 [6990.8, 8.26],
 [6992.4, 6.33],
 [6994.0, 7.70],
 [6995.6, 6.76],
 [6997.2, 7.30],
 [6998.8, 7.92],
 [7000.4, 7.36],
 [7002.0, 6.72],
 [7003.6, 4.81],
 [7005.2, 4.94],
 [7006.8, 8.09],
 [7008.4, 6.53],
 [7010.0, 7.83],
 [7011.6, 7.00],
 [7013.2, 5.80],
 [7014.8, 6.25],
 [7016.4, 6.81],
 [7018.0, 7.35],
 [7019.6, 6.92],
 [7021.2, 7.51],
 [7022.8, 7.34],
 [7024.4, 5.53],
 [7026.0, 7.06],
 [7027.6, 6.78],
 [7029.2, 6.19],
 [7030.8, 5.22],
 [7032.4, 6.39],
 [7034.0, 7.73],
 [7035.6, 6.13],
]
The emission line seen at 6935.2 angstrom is Mg II 2798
